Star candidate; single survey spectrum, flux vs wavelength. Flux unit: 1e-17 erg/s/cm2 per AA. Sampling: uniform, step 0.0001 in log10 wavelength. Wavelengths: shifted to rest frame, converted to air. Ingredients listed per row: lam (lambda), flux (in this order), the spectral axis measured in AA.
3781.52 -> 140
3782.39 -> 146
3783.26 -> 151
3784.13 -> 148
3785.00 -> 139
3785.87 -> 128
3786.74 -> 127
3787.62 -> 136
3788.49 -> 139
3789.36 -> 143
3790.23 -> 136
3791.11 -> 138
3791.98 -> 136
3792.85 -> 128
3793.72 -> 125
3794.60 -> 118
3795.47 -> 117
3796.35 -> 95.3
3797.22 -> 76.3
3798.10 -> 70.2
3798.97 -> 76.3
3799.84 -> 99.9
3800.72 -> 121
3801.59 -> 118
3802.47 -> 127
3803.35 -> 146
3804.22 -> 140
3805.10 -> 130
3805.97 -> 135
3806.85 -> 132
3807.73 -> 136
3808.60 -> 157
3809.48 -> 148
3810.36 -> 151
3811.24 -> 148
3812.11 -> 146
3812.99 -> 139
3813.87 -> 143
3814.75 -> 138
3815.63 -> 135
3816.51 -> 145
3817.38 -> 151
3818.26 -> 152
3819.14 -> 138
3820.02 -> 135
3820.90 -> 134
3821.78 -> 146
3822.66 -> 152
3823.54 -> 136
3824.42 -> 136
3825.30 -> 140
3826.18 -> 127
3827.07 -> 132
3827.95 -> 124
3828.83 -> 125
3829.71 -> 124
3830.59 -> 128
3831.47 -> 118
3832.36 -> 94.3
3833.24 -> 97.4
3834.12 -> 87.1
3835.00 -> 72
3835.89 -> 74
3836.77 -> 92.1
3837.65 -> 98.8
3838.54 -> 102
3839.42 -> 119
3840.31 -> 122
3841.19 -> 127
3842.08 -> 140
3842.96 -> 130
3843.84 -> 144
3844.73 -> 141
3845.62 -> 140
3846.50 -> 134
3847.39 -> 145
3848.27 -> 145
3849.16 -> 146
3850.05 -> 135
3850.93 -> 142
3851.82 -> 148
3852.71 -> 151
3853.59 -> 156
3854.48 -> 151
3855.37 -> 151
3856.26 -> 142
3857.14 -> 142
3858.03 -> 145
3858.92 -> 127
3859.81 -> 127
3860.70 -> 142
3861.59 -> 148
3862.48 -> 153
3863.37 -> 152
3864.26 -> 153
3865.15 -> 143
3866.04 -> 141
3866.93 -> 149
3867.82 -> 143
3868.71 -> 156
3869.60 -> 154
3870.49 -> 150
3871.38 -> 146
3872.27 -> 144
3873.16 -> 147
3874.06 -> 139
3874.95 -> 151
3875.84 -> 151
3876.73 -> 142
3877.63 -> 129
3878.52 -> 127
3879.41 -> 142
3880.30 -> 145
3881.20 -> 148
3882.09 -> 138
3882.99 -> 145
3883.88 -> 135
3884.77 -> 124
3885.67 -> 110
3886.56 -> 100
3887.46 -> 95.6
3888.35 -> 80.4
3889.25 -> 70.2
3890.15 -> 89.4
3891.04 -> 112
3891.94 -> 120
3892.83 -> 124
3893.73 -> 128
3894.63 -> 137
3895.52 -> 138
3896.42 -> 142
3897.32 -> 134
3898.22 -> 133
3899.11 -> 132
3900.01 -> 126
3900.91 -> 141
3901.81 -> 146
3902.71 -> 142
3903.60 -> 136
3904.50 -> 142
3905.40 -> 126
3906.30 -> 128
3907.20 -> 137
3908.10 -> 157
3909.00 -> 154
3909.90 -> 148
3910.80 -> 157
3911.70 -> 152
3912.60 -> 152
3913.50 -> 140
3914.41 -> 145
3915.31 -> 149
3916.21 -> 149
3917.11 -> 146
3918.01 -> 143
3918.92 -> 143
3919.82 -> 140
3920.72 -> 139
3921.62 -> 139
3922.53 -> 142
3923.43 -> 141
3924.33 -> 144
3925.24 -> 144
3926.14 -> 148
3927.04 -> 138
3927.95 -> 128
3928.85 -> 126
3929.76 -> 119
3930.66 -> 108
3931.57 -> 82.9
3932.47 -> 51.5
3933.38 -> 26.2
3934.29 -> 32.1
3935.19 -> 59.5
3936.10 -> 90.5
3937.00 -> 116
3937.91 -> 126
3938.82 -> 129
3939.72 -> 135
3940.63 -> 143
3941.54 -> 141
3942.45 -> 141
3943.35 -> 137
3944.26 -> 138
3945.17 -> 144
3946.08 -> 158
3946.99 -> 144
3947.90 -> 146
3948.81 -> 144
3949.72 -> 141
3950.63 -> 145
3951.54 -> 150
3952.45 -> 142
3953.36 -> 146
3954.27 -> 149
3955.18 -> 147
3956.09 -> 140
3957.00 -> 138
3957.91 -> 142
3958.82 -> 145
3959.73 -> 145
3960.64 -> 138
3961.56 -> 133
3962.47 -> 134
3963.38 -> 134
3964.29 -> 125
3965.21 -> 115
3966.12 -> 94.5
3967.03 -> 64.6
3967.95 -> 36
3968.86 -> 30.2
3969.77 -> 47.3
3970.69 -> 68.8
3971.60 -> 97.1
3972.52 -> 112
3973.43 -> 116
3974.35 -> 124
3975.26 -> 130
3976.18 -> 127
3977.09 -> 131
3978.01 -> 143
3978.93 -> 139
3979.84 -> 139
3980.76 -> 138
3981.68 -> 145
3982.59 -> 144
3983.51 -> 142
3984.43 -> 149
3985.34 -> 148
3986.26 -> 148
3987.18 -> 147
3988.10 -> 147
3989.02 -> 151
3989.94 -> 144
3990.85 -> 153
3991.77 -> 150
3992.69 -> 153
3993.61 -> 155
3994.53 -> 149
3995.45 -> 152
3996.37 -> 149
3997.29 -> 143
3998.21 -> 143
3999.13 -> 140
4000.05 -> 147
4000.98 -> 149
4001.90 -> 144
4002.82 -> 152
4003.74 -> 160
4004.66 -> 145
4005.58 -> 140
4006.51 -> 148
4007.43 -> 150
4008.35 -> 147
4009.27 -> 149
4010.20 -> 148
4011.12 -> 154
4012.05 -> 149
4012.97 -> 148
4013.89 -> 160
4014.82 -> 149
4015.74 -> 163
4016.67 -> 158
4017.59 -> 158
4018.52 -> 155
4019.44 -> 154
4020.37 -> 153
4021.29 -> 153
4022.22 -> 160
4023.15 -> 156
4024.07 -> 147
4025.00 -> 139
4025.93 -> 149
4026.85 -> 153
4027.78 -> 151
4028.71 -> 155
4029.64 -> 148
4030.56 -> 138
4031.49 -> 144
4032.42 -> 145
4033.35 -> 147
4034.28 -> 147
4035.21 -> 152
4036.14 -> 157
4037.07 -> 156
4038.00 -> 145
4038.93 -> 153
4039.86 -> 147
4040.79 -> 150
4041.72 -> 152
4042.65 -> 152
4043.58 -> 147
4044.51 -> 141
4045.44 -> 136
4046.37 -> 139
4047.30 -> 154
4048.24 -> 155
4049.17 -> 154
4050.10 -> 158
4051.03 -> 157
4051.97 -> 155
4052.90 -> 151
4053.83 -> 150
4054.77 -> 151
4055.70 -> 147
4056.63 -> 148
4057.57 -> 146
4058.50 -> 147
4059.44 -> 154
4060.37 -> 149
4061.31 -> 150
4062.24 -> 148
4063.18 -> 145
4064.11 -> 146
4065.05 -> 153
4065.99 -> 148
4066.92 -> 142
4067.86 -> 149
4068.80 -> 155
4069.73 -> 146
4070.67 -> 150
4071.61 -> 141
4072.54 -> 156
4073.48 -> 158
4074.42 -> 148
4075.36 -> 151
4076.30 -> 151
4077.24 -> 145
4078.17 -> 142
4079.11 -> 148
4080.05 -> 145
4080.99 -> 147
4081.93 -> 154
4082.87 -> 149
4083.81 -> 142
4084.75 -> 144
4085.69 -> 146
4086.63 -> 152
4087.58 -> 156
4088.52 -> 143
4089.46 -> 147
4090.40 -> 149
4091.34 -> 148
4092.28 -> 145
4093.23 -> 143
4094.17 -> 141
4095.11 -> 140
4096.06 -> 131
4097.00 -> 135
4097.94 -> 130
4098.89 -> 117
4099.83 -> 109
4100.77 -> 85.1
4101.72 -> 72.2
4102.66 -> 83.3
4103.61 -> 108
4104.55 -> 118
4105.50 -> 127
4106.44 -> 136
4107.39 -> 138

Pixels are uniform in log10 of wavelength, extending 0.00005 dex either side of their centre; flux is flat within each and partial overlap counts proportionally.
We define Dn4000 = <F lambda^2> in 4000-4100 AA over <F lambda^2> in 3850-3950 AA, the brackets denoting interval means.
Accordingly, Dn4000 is 1.2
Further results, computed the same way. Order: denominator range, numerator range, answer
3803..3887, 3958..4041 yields 1.11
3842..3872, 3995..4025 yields 1.13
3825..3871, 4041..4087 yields 1.26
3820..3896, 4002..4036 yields 1.25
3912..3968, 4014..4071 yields 1.23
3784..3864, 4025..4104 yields 1.25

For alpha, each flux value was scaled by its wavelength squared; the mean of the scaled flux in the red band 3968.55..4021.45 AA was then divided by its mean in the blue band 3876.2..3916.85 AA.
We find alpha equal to 1.12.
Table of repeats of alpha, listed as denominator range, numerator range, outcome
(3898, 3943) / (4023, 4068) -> 1.23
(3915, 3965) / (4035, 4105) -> 1.17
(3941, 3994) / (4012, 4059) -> 1.19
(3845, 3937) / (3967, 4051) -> 1.14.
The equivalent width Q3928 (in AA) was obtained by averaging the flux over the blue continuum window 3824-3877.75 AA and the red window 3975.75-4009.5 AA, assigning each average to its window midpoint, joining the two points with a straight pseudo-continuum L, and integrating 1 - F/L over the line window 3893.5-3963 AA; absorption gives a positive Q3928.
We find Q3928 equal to 3.4 AA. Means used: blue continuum 134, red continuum 146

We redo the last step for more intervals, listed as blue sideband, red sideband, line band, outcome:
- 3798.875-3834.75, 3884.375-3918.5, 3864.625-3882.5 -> -1.76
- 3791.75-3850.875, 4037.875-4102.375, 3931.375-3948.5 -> 2.75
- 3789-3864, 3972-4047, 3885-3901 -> 2.26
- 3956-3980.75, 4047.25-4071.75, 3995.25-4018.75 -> -3.71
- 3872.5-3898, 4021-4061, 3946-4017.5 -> 2.25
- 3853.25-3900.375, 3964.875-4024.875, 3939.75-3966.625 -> -0.55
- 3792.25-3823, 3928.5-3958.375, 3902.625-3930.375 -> -3.70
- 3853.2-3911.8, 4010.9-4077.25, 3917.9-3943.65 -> 4.02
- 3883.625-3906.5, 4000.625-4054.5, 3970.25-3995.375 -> 0.75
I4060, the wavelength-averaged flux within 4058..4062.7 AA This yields 150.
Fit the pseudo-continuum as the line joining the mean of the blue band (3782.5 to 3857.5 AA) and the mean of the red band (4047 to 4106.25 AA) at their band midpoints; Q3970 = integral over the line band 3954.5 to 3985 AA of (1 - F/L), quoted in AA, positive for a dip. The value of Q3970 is 3.7 AA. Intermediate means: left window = 130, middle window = 120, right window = 142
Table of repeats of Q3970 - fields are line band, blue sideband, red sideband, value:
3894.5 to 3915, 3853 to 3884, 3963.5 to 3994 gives -0.6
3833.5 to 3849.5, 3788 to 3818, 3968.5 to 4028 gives 1.5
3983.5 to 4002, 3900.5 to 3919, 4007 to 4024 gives 0.4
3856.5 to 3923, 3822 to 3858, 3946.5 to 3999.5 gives -3.9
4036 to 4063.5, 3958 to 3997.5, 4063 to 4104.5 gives -2.9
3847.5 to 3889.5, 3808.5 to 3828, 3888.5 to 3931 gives -0.2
